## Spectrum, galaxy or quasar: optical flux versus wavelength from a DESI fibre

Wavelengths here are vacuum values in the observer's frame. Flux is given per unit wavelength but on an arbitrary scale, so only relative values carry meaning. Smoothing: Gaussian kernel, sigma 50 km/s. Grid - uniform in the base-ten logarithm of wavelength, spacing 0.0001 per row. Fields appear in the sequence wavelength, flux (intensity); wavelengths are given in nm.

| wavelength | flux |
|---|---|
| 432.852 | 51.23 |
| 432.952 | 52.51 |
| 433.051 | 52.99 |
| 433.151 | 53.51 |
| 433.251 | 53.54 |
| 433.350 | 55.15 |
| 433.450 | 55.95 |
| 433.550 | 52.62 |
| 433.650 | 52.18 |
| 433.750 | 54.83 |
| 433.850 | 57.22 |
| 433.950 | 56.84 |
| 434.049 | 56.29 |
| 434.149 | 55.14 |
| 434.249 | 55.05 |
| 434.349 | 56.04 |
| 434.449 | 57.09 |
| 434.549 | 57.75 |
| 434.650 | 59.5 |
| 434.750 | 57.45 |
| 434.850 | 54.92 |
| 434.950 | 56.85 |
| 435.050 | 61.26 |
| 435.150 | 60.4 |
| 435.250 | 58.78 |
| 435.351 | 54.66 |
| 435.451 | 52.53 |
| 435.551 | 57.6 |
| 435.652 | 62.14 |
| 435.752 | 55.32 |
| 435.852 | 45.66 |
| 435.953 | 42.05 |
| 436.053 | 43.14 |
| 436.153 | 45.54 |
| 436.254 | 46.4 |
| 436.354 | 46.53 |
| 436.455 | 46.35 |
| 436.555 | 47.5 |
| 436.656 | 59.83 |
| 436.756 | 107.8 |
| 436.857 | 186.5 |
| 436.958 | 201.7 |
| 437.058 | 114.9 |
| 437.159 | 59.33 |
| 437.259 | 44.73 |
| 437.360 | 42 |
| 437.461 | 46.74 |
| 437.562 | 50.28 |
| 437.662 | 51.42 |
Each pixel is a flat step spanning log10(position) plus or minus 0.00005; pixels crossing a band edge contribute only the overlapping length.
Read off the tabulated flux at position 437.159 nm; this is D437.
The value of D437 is 59.33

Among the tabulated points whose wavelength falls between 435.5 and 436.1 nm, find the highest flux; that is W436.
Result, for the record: 62.14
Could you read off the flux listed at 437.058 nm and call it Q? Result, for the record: 114.9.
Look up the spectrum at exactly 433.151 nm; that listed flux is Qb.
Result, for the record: 53.51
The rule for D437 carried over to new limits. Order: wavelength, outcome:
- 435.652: 62.14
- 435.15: 60.4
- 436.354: 46.53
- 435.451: 52.53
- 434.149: 55.14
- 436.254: 46.4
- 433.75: 54.83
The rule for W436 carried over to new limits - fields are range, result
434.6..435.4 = 61.26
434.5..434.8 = 59.5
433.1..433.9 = 57.22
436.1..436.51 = 46.53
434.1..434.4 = 56.04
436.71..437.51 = 201.7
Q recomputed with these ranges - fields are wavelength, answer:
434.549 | 57.75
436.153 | 45.54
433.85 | 57.22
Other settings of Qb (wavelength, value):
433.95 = 56.84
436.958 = 201.7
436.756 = 107.8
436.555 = 47.5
